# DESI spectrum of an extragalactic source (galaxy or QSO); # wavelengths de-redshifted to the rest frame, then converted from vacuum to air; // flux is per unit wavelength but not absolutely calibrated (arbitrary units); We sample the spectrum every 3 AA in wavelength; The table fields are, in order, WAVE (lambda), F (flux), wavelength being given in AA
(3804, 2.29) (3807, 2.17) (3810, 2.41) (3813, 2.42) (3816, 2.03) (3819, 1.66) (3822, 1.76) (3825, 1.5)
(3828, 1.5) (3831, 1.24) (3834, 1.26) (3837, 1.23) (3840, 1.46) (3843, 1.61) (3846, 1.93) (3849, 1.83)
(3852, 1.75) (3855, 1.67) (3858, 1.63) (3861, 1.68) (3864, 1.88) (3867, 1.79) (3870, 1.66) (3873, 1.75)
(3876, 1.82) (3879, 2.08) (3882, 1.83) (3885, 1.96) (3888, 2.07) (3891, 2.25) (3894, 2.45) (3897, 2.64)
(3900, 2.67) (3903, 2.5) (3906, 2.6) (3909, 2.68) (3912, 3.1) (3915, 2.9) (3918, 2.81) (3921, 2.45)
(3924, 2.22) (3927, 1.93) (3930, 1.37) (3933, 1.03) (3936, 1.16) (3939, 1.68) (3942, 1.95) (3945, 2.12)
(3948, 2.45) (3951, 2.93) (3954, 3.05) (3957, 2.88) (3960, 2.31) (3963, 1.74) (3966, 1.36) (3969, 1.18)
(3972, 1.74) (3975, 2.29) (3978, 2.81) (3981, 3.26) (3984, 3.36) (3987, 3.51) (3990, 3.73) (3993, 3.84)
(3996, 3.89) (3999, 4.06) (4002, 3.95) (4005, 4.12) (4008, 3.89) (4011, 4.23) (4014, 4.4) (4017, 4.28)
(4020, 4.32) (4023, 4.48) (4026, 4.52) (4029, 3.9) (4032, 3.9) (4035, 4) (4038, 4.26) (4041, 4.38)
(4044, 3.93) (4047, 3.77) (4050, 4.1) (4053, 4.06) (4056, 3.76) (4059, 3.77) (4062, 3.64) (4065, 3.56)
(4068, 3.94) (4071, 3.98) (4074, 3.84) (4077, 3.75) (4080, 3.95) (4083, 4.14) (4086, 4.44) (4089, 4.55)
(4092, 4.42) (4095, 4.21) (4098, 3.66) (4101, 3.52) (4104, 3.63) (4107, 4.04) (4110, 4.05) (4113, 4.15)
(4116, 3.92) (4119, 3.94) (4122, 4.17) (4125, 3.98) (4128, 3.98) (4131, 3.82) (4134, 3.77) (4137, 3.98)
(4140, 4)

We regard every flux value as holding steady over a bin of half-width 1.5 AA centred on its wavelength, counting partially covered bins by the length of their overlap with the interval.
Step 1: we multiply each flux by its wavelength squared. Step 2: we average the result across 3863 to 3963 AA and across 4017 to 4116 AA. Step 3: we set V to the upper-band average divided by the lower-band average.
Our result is 2.0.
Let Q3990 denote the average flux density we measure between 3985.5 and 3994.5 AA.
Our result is 3.69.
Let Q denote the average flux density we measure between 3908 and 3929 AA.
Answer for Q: 2.55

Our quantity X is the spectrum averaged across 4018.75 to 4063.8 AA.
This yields 4.05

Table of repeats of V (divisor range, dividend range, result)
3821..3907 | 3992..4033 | 2.39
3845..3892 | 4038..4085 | 2.34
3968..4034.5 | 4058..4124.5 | 1.14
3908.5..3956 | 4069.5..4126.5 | 1.95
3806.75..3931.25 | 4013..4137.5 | 2.22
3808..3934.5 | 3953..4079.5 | 1.94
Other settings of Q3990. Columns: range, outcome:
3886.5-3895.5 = 2.26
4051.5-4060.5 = 3.86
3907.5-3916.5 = 2.89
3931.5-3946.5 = 1.59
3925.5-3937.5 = 1.37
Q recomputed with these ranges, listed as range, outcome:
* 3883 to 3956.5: 2.3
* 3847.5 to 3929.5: 2.16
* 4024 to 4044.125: 4.15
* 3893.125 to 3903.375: 2.58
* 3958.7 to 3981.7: 2.04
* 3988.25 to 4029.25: 4.12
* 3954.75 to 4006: 2.93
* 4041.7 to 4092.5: 3.97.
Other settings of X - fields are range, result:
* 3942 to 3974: 2.17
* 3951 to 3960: 2.85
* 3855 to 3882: 1.78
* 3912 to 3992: 2.34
